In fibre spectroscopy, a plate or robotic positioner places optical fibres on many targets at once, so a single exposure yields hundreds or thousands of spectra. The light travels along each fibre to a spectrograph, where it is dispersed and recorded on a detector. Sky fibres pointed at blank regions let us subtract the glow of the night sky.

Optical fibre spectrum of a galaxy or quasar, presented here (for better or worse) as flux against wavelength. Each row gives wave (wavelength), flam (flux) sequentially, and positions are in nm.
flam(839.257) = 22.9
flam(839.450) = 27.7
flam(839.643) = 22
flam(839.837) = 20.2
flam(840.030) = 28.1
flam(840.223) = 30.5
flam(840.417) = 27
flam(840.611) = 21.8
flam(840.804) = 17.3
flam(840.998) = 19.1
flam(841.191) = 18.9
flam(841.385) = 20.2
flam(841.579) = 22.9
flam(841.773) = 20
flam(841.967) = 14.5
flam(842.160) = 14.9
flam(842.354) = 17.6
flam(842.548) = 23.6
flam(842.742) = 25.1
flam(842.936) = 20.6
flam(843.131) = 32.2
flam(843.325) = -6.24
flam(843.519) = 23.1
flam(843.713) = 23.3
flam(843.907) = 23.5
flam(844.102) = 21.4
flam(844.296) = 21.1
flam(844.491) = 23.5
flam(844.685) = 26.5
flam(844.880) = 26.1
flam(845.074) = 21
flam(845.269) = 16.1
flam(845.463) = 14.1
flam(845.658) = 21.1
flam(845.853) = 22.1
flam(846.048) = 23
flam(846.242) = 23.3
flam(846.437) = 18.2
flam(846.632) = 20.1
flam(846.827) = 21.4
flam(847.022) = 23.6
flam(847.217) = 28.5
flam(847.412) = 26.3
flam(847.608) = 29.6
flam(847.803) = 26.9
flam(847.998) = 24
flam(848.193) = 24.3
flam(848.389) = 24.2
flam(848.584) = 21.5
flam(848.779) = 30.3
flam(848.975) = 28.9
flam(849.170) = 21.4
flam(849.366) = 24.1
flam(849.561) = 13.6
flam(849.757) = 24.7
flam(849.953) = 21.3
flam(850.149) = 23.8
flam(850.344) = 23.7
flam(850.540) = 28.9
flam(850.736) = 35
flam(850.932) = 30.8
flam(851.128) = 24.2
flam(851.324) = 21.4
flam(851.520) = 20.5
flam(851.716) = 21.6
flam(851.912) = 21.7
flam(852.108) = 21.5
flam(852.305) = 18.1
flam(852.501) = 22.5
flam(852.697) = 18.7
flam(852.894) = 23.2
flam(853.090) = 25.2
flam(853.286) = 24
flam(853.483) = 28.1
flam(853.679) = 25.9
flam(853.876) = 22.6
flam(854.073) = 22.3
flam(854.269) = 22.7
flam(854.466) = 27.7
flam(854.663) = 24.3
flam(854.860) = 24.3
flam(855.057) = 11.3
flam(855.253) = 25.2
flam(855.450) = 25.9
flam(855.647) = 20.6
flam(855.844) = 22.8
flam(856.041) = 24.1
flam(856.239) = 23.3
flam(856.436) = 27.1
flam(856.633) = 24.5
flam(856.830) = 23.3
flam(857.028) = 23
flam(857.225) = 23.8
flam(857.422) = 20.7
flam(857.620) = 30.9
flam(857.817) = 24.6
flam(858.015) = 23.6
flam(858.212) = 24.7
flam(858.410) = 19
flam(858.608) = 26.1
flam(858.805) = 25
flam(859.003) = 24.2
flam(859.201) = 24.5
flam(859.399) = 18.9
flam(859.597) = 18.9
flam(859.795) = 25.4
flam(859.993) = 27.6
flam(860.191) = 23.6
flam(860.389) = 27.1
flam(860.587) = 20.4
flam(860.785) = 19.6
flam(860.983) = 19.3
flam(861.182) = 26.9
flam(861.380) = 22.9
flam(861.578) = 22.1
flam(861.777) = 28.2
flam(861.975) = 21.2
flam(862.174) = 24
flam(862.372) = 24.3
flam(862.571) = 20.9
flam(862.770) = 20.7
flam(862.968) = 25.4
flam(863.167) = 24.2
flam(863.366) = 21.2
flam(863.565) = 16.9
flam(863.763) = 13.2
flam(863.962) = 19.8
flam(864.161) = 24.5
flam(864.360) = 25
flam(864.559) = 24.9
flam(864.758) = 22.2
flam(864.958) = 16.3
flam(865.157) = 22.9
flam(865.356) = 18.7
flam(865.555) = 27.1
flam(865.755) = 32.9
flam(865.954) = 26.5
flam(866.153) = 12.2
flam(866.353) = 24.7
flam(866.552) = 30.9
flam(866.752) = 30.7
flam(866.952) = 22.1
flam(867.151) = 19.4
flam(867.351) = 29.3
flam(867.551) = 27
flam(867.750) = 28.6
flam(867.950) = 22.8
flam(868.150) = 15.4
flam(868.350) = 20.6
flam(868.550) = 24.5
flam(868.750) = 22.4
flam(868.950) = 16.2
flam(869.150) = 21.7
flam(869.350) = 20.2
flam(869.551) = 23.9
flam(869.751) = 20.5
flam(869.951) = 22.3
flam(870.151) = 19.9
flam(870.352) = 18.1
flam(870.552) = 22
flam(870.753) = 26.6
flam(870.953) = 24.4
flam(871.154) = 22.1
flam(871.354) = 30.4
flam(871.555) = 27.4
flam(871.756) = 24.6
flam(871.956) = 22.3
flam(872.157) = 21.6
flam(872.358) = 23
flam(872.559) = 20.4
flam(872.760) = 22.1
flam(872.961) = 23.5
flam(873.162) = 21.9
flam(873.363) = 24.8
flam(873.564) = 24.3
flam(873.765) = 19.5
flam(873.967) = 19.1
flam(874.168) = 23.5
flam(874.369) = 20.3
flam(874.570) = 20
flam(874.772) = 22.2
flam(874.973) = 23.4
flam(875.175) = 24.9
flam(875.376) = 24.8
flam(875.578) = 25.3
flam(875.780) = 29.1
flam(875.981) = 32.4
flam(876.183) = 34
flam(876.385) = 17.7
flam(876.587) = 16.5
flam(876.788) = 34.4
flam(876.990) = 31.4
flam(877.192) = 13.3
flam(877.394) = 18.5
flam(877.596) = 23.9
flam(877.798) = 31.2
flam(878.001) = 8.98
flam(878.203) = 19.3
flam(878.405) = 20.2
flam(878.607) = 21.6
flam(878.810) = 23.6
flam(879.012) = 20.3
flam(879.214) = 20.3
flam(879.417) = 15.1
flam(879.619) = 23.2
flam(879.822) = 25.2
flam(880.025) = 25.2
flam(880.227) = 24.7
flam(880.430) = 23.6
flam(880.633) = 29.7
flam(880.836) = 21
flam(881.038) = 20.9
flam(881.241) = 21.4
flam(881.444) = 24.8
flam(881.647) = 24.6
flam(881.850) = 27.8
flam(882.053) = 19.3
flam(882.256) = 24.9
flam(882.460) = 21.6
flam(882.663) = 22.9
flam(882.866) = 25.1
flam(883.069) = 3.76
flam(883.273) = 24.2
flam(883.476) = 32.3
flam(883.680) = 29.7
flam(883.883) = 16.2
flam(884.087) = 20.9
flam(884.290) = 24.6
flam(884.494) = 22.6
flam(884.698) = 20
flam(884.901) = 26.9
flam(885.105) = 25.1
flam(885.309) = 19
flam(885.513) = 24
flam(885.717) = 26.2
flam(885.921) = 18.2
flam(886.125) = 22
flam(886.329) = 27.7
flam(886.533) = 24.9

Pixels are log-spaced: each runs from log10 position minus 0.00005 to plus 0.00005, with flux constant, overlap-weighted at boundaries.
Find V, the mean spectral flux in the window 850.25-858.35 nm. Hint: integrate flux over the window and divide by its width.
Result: 23.8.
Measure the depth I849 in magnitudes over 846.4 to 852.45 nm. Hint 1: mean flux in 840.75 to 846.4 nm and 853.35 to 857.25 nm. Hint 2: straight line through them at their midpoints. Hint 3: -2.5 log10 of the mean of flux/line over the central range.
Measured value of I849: -0.10 mag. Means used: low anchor 20.3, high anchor 23.6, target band 24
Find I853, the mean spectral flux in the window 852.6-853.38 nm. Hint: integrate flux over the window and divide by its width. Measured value 22.8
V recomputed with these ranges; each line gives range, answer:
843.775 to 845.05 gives 23.5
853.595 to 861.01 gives 23.4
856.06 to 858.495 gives 24.1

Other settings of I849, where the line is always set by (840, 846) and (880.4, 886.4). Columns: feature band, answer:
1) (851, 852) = -0.04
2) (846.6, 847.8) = -0.20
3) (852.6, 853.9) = -0.12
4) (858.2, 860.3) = -0.08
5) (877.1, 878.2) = 0.18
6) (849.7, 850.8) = -0.22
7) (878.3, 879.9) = 0.08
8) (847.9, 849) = -0.19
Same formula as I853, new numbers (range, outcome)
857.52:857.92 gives 27.7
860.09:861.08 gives 22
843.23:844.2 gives 17.1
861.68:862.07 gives 24.7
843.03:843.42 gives 13.1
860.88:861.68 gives 22.8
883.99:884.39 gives 22.8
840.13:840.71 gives 26.3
